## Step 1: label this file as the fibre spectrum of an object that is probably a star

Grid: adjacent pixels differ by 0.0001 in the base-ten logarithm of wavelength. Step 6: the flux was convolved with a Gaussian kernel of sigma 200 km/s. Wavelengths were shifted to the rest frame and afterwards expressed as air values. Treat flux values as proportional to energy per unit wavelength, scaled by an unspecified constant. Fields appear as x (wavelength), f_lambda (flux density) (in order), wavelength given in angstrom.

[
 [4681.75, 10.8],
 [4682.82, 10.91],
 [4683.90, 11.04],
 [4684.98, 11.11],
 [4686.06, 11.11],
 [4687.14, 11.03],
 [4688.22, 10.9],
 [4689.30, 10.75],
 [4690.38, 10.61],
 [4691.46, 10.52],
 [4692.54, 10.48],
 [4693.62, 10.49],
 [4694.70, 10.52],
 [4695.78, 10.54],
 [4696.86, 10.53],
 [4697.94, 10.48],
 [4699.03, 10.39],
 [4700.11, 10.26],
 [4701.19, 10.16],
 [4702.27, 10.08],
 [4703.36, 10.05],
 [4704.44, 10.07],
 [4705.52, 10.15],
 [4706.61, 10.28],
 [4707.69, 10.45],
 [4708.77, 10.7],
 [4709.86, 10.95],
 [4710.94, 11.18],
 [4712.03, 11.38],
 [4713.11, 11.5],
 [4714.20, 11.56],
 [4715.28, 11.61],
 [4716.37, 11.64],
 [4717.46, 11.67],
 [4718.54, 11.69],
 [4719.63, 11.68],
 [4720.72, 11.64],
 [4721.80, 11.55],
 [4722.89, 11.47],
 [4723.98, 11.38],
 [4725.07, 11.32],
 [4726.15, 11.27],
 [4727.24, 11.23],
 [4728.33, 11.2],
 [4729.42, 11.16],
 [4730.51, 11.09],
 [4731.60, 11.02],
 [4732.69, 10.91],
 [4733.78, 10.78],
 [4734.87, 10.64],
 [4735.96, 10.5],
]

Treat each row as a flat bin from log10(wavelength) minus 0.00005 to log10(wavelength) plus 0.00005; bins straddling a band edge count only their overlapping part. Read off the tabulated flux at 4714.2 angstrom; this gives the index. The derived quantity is 11.56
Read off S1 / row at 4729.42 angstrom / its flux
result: 11.16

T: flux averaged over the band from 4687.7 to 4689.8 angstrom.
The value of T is 10.8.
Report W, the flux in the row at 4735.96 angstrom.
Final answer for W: 10.5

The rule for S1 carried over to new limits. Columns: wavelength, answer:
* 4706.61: 10.28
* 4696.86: 10.53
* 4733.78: 10.78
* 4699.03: 10.39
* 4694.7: 10.52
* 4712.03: 11.38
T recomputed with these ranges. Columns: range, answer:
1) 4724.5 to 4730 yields 11.2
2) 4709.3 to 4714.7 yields 11.3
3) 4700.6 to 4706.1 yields 10.1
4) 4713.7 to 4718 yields 11.6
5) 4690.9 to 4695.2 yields 10.5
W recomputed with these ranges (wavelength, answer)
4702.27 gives 10.08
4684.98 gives 11.11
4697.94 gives 10.48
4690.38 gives 10.61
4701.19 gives 10.16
